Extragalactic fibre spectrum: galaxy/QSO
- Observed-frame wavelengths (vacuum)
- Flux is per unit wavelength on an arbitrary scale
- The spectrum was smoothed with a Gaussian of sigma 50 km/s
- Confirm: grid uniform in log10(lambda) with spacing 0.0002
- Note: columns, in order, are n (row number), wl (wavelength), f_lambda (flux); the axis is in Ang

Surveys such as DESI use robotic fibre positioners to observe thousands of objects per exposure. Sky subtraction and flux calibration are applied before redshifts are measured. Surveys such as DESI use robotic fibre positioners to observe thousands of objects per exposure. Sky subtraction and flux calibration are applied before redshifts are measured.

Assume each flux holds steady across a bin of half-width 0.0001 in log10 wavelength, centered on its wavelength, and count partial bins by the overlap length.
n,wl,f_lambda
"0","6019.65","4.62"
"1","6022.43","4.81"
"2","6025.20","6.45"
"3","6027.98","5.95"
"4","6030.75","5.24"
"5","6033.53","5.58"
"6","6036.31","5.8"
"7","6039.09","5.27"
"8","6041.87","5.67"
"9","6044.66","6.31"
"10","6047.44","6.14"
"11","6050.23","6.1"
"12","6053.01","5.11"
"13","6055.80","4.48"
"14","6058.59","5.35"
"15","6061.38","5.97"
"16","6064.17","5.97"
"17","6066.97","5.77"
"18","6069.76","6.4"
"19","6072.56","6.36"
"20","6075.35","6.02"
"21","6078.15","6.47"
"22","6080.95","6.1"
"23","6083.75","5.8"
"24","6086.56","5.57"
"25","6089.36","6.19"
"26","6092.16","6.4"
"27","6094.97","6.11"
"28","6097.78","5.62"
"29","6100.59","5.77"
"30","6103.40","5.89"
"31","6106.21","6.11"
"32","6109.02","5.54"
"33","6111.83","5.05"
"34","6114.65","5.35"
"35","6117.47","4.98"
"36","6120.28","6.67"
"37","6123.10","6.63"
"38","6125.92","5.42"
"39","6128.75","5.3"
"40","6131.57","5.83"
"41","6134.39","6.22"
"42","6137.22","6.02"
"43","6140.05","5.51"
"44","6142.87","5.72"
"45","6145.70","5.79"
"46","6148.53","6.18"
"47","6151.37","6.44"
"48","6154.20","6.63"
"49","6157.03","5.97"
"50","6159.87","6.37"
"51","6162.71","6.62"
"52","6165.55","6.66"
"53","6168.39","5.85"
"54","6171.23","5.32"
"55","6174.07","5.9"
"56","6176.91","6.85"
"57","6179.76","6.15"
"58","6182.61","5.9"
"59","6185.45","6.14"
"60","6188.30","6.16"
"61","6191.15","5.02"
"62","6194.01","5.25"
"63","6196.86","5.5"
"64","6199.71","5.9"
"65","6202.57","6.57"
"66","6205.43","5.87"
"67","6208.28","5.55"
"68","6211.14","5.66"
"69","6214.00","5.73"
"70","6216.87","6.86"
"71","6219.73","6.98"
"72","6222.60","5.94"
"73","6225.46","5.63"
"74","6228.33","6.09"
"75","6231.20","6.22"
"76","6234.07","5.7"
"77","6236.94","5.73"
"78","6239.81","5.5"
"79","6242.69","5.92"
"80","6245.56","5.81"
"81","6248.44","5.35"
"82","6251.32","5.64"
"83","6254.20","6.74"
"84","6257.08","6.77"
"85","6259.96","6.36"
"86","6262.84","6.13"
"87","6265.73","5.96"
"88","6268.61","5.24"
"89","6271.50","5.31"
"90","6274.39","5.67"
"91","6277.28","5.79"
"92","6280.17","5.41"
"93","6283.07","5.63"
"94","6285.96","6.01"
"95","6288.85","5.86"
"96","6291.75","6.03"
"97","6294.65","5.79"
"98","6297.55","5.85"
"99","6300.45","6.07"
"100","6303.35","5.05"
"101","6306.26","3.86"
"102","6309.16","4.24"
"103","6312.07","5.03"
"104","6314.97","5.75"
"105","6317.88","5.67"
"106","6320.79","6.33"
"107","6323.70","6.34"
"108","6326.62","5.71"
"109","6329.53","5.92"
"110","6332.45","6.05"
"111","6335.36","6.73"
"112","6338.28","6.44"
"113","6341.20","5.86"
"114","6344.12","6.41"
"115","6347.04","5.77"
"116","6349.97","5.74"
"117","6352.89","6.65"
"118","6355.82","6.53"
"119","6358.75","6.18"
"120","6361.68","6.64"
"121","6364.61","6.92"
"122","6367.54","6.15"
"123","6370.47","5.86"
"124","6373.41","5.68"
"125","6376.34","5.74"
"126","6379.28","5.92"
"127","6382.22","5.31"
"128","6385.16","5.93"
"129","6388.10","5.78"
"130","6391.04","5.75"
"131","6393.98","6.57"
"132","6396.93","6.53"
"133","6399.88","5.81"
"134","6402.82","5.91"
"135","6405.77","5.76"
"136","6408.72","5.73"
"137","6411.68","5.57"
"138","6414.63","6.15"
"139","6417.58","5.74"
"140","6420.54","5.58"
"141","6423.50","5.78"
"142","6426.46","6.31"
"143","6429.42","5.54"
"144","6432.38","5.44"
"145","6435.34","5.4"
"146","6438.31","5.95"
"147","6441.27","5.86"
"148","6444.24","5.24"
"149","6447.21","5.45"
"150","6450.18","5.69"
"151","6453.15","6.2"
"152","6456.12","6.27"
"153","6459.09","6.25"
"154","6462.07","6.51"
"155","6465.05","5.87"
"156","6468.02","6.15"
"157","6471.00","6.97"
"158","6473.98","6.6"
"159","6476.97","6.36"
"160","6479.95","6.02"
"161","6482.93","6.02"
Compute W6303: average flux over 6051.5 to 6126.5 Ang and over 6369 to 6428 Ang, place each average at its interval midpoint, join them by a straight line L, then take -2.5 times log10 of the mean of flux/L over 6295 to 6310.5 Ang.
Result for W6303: 0.16 mag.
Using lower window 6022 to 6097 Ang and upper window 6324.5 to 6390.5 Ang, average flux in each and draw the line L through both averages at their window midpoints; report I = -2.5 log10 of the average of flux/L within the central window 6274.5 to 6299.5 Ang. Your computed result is 0.04 mag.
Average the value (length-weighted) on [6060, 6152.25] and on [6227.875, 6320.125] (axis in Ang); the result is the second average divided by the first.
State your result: 0.96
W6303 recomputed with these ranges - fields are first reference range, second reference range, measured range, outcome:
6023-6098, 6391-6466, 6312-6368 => -0.053 mag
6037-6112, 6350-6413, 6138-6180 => -0.041 mag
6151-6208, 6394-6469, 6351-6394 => -0.031 mag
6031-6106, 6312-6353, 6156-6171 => -0.054 mag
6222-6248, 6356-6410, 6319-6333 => -0.021 mag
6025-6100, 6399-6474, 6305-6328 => 0.098 mag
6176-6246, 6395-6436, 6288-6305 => 0.027 mag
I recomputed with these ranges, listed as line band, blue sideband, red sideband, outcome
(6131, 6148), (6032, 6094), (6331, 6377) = 0.02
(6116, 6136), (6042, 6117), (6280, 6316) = -0.02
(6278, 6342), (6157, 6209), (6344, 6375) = 0.08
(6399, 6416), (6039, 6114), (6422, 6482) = 0.03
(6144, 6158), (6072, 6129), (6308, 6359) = -0.05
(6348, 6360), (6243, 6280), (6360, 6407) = -0.05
